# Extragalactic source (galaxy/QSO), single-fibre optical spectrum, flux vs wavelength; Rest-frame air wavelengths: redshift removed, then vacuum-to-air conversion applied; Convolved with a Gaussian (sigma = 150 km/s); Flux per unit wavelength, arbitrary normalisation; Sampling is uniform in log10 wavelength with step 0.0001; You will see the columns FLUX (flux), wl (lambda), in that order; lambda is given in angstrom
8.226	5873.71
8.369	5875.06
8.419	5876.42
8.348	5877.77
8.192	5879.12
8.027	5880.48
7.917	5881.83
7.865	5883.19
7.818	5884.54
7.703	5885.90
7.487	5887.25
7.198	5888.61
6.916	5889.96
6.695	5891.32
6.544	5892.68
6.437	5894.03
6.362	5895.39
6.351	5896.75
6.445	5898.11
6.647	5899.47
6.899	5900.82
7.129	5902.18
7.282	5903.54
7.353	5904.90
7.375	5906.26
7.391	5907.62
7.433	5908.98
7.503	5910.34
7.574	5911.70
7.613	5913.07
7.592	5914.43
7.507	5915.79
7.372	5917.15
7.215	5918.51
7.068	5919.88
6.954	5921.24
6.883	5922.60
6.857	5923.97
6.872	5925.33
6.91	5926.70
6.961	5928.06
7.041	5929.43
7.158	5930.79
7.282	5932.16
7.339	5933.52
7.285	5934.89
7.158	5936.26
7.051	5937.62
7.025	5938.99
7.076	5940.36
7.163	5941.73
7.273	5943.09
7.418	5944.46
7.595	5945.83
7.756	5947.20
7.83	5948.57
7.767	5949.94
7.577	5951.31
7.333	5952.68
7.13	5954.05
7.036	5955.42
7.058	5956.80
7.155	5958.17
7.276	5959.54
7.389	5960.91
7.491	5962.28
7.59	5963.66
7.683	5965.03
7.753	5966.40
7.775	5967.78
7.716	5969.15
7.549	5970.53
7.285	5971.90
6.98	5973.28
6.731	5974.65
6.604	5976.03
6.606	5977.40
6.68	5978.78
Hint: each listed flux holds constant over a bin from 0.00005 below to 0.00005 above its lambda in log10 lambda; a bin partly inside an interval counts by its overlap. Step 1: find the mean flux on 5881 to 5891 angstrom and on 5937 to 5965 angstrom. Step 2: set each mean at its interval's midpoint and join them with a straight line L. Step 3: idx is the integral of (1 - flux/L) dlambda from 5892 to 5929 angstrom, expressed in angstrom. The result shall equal 2.0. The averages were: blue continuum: 7.54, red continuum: 7.36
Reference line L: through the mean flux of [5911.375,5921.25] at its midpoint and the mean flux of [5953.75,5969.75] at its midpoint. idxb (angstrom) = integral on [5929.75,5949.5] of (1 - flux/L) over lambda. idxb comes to 0.2 angstrom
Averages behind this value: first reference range 7.38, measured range 7.32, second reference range 7.43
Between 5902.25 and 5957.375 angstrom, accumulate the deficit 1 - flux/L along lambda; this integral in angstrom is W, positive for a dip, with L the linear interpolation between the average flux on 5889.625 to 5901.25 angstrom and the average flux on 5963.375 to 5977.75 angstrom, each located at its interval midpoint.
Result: -3.0 angstrom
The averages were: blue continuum 6.57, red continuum 7.31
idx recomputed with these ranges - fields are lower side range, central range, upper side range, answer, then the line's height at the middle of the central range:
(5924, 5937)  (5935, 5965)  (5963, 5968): 0.34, 7.43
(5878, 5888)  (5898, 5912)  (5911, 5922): 0.61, 7.54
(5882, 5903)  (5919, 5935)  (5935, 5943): 0.11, 7.09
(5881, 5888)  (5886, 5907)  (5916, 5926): 1.75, 7.53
